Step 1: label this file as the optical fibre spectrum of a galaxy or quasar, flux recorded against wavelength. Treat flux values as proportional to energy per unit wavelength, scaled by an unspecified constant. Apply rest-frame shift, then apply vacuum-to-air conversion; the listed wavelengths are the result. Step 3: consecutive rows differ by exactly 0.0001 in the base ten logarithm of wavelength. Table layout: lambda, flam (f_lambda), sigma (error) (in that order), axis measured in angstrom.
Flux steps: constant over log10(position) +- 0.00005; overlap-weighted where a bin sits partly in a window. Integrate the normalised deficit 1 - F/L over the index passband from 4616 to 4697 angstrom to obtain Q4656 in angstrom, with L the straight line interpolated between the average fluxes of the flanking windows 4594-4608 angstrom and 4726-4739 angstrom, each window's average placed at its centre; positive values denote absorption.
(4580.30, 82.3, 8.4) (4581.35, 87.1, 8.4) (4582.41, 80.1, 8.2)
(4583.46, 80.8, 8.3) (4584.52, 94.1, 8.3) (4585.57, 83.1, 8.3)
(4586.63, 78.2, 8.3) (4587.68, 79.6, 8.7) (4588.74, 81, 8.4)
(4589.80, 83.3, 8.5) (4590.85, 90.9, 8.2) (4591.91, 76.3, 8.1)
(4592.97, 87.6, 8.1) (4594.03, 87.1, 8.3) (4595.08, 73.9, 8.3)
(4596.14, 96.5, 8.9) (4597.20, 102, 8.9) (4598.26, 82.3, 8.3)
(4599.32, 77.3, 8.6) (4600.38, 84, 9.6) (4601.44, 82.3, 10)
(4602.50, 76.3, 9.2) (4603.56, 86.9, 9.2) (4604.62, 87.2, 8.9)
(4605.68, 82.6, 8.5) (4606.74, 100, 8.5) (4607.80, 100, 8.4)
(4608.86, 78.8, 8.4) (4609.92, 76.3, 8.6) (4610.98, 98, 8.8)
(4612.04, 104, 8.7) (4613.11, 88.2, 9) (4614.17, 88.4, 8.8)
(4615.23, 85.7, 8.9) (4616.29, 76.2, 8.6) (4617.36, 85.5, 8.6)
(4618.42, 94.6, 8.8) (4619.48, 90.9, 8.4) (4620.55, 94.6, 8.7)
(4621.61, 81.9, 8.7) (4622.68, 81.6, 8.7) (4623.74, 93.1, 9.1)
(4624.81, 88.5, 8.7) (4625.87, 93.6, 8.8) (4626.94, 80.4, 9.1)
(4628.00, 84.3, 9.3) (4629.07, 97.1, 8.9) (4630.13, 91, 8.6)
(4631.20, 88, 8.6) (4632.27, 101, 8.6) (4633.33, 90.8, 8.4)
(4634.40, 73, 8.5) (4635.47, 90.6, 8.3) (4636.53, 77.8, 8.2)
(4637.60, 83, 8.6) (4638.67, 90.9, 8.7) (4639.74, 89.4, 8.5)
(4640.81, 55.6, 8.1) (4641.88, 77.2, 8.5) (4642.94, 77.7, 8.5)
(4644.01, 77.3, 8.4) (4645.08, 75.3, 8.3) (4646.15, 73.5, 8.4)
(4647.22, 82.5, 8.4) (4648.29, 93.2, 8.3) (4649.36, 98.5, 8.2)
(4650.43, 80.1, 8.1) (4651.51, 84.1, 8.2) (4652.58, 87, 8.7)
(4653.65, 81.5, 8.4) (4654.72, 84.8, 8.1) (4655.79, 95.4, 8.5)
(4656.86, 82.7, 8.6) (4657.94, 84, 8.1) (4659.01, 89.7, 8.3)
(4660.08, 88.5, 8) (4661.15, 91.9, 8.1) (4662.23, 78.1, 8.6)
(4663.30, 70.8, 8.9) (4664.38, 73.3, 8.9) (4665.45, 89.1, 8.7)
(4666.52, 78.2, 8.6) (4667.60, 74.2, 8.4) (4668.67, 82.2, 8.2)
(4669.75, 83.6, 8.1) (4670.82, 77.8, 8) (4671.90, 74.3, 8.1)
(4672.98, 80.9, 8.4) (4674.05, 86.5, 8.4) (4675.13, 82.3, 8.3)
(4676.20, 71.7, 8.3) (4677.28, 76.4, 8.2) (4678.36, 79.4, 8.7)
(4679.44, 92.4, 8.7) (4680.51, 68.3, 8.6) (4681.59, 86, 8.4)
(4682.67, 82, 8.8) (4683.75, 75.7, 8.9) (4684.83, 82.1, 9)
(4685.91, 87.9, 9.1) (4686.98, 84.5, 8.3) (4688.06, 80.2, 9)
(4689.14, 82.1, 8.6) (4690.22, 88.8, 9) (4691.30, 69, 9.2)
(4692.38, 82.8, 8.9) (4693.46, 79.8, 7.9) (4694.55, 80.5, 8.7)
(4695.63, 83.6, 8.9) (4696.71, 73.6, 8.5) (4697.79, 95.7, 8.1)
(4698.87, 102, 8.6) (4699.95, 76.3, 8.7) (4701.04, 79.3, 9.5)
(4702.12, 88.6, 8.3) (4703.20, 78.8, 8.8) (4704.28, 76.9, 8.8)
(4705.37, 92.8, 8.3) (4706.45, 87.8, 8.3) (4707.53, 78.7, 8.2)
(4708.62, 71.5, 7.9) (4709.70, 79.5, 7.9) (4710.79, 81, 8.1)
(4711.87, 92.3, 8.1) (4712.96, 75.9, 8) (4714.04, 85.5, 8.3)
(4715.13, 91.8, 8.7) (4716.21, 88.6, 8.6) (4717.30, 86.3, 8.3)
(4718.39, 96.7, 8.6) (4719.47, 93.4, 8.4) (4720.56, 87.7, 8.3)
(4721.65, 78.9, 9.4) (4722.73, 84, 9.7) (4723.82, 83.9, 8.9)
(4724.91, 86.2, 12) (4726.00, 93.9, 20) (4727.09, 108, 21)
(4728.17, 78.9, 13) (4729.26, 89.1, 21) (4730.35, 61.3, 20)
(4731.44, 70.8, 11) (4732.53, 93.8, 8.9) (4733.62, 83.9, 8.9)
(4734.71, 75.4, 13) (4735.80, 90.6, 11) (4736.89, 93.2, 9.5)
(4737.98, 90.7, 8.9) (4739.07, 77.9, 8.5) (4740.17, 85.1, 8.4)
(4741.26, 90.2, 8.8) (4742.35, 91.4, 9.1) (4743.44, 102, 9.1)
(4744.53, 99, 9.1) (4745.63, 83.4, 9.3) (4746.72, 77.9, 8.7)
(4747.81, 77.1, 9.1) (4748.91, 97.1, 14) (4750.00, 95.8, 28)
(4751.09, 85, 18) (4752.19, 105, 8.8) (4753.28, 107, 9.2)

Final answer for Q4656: 2.8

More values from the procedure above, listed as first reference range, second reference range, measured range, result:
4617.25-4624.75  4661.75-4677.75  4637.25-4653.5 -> 0.4 angstrom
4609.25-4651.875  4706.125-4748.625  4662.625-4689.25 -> 1.8 angstrom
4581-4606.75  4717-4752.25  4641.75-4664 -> 0.6 angstrom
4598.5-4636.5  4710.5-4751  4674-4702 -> 1.7 angstrom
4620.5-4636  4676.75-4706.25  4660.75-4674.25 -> 0.8 angstrom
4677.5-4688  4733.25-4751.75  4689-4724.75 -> 0.1 angstrom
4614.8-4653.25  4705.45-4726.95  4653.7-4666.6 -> 0.2 angstrom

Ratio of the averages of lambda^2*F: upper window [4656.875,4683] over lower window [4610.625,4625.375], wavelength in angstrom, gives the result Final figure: 0.93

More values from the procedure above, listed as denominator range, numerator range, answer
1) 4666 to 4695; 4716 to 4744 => 1.11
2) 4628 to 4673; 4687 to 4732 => 1.03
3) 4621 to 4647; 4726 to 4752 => 1.09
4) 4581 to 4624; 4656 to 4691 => 0.97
